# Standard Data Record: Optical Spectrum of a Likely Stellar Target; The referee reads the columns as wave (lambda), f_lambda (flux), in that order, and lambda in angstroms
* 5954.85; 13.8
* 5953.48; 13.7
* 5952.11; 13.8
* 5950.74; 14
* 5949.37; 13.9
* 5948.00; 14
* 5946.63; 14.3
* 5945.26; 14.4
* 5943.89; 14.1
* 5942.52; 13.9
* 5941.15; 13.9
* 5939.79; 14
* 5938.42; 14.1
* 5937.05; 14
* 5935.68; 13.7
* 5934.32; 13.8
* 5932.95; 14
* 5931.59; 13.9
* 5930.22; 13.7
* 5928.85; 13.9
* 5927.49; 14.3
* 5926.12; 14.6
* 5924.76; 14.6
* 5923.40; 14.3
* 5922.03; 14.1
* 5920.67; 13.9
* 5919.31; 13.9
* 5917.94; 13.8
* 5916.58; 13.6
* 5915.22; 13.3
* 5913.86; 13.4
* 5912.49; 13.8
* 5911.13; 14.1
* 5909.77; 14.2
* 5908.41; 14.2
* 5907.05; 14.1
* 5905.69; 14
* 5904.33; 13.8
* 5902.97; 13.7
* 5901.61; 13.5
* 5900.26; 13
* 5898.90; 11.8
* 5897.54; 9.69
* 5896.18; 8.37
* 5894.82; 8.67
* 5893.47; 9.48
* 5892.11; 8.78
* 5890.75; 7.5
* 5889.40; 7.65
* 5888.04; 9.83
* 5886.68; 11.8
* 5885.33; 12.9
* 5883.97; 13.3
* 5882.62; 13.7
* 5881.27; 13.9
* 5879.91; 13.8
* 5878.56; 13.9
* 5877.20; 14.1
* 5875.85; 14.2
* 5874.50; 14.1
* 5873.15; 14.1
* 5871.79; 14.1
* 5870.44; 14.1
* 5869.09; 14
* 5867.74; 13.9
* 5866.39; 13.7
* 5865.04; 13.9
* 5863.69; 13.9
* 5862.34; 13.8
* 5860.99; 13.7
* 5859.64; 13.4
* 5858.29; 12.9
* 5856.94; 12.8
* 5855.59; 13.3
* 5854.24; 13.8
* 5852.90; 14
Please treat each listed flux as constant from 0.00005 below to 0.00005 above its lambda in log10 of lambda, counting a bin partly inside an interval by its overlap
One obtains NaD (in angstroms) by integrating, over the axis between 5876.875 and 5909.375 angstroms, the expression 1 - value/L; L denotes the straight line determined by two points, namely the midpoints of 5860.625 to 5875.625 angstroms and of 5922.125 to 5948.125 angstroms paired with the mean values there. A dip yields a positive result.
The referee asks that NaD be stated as 4.9 angstroms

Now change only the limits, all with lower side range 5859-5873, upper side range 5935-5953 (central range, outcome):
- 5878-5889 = 0.9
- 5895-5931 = 1.4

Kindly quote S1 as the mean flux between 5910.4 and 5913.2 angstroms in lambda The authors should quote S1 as 13.9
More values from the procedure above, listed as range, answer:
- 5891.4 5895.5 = 8.96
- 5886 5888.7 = 10.8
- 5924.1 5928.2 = 14.5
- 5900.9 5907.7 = 13.8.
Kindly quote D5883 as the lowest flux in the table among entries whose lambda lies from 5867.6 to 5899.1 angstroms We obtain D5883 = 7.5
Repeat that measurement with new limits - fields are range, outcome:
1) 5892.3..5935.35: 8.37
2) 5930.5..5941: 13.7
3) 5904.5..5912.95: 13.8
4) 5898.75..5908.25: 11.8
